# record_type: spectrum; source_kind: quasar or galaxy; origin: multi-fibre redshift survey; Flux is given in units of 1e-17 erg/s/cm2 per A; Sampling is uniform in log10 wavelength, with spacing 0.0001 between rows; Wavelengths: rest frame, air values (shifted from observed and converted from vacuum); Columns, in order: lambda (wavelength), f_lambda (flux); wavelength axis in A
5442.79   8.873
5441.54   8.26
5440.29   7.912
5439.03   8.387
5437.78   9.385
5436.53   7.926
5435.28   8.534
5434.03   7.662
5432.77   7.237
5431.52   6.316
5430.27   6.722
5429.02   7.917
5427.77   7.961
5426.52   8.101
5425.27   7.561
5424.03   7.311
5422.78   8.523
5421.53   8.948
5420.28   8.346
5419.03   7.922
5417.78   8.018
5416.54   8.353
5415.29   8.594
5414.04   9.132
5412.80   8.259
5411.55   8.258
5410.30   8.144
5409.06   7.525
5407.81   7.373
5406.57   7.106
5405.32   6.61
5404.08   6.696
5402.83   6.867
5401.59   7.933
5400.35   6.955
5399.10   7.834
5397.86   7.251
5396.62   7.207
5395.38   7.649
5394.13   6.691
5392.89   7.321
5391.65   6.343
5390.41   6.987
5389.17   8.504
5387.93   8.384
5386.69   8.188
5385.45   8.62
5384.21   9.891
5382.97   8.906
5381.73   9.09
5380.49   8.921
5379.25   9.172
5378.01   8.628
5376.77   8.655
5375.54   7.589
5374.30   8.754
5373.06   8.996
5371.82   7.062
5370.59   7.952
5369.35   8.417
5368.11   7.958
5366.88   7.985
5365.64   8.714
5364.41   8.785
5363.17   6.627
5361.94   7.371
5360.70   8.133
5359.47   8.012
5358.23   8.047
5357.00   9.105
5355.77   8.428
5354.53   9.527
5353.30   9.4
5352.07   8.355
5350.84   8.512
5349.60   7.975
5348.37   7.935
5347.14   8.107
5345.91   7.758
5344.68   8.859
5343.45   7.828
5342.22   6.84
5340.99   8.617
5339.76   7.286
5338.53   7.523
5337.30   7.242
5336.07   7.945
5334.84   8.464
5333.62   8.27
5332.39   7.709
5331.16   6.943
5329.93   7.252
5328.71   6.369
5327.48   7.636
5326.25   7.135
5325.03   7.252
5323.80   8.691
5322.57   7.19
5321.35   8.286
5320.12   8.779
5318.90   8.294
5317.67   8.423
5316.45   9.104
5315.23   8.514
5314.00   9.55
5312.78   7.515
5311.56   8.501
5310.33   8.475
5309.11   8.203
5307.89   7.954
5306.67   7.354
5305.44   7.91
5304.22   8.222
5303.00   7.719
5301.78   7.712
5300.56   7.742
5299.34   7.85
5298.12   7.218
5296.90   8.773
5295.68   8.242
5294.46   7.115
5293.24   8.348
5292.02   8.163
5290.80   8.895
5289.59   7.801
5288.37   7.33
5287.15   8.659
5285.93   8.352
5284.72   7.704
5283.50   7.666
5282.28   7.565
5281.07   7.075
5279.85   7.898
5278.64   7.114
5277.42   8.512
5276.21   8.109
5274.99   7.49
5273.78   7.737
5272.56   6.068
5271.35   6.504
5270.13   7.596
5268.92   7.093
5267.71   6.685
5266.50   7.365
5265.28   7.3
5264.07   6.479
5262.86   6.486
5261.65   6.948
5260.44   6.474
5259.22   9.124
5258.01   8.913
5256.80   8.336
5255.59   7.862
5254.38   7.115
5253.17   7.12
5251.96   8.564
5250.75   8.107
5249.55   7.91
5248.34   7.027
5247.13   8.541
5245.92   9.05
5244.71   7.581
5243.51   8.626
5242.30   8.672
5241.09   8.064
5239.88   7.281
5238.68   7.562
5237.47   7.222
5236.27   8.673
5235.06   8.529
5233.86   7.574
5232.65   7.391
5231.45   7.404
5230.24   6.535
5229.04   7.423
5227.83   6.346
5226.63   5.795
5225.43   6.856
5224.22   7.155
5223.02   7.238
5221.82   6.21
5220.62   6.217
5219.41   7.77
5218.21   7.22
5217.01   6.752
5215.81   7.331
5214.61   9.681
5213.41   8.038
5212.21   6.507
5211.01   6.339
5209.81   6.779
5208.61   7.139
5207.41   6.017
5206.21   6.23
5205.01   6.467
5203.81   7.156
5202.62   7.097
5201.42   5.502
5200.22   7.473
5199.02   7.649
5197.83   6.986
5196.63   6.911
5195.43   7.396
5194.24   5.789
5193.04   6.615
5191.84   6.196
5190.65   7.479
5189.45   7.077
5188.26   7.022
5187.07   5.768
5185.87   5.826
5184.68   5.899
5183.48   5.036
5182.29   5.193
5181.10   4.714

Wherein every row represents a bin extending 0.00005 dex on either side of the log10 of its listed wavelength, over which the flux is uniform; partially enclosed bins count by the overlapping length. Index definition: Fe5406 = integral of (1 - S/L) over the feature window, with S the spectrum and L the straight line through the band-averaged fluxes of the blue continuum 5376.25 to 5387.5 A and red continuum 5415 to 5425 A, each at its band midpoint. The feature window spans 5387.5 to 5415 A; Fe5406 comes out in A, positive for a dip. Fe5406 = 3.3 A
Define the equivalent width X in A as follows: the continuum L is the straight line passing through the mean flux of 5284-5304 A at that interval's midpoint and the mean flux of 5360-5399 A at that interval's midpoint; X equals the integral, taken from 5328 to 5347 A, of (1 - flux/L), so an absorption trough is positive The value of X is 0.9 A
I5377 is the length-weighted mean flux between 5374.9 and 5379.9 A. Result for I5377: 8.52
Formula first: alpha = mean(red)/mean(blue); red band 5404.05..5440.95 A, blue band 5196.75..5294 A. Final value 1.06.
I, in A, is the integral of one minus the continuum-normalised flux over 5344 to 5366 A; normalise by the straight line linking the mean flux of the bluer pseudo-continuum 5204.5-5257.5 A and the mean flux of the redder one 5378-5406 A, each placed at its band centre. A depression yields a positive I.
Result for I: -1.6 A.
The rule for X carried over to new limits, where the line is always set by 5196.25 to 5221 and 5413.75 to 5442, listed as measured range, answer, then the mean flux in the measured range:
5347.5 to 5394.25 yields -3.1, 8.28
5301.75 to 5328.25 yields -2.1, 8.11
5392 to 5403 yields 0.8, 7.3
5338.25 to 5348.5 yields -0.3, 7.87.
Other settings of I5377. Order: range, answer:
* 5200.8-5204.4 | 6.59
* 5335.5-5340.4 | 7.5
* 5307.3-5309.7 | 8.09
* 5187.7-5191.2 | 7.19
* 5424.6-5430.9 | 7.66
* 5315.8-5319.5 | 8.61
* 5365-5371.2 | 8.21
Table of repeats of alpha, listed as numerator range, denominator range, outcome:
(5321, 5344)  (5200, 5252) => 1.04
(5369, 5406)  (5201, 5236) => 1.13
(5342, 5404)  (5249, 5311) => 1.05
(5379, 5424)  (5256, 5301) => 1.04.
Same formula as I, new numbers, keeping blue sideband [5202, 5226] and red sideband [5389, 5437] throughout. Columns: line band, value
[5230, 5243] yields -1.2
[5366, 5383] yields -2.0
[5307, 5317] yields -1.5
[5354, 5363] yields -1.0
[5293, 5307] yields -1.1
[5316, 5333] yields -1.0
